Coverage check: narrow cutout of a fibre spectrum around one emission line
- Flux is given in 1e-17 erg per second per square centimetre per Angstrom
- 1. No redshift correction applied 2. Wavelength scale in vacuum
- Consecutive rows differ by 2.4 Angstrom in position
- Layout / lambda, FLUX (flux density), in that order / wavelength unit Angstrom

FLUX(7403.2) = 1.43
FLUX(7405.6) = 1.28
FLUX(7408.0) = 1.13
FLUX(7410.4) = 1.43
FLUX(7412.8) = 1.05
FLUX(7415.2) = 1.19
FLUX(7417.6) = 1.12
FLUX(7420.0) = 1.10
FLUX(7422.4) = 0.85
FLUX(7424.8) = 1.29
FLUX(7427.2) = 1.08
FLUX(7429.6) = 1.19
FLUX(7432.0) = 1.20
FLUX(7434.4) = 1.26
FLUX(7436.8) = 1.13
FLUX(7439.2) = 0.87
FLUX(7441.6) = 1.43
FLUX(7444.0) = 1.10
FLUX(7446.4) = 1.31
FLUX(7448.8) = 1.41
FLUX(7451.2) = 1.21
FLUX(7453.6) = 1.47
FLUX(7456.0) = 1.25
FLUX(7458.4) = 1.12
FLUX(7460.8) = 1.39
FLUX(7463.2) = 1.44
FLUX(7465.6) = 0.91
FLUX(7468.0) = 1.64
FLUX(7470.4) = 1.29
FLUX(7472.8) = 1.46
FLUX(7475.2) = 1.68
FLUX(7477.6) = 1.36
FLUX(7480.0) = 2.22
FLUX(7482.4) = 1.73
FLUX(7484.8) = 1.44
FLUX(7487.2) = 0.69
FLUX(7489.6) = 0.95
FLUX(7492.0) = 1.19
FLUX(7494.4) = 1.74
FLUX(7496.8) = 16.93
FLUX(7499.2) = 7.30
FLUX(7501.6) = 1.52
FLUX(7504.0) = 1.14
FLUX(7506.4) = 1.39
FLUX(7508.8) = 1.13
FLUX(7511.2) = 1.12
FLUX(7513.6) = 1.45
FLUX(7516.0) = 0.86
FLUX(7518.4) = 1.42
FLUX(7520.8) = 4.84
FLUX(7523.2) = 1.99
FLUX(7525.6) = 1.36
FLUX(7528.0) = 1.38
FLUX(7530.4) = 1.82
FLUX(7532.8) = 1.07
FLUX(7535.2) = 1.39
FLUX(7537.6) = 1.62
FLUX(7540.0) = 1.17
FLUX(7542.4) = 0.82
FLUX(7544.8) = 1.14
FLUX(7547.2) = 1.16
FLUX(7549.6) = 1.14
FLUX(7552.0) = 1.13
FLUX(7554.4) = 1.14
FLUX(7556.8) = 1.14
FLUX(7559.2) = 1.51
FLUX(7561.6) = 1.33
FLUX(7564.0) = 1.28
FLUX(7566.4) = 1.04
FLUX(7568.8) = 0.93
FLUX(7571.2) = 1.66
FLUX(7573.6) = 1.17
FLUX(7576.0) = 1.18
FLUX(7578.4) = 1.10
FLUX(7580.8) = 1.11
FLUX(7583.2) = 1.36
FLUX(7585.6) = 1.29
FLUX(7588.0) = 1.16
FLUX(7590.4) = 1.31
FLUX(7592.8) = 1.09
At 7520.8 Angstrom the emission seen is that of [N II] 6583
